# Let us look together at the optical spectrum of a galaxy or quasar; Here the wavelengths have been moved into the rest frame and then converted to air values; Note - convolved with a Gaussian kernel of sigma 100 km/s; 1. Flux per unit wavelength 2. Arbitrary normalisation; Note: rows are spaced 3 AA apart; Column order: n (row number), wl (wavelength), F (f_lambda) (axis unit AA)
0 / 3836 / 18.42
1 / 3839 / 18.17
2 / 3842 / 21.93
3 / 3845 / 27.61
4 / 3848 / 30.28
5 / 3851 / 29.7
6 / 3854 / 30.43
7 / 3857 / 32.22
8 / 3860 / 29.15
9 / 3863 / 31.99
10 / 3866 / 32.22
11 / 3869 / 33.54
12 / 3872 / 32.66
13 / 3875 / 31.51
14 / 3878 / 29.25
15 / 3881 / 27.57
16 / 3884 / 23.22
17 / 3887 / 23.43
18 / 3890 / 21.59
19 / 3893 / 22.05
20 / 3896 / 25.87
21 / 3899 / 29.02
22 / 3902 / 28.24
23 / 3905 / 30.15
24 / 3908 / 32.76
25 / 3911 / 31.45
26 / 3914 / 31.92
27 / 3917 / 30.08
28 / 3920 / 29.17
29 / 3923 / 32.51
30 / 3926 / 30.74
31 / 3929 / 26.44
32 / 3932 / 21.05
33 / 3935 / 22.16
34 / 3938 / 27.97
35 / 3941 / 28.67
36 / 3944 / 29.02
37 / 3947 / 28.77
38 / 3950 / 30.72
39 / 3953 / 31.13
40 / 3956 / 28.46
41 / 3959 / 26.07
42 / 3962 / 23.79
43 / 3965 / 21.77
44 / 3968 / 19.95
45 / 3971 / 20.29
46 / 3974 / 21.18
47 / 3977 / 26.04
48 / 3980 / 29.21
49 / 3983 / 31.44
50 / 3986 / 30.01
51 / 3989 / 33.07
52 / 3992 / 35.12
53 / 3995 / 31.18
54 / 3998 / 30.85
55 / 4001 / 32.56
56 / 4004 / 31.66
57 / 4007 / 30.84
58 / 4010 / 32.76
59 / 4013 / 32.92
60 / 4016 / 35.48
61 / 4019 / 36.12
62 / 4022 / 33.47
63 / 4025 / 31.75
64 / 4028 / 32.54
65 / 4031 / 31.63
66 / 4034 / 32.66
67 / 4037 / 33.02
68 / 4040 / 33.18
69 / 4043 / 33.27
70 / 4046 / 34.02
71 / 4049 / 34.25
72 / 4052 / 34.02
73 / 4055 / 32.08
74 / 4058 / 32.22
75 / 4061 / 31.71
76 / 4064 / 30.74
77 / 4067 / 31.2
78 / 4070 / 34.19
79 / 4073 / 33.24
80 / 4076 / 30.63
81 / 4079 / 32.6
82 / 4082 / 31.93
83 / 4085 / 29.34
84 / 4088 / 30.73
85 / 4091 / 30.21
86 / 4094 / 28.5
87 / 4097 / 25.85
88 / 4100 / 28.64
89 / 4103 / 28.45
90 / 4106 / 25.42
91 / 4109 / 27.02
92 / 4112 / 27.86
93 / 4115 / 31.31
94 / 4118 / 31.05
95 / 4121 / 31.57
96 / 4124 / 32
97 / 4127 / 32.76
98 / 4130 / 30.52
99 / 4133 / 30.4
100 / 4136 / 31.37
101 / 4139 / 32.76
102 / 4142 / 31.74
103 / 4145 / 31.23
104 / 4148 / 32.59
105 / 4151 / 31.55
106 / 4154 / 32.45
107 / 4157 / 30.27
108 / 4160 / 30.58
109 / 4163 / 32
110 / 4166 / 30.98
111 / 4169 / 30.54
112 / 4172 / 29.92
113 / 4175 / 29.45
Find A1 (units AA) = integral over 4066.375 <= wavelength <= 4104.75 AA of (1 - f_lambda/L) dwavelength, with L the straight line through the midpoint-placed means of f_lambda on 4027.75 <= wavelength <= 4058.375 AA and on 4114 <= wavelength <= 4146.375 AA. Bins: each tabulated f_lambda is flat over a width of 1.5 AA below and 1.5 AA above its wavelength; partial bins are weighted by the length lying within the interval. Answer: 2.3 AA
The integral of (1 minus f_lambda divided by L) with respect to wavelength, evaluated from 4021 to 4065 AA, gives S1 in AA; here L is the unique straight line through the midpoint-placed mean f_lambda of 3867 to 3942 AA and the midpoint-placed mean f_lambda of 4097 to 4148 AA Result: -4.9 AA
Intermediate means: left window 28.1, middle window 32.7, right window 30.2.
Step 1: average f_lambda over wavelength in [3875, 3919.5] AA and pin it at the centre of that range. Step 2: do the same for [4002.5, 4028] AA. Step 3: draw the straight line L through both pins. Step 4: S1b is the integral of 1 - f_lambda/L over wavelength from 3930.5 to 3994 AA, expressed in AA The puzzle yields 7.7 AA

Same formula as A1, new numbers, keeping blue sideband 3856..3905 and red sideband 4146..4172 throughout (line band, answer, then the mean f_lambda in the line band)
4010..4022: -1.9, 34.4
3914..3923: -0.5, 30.5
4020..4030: -1.0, 32.7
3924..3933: 0.7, 26.7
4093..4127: 1.9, 29.1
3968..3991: 1.9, 27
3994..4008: -0.9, 31.4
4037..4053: -1.9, 33.7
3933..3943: 1.0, 26.1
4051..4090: -1.9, 31.8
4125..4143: -0.3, 31.6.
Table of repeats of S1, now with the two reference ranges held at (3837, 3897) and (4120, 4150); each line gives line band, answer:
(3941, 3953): -0.3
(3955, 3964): 1.0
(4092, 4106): 1.6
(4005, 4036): -3.1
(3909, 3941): 0.1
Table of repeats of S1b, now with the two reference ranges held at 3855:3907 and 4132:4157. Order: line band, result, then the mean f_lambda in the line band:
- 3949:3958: -0.1 AA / 29.8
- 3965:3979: 3.5 AA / 22.1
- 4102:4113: 1.5 AA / 27.1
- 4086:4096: 0.5 AA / 29.6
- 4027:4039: -0.8 AA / 32.5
